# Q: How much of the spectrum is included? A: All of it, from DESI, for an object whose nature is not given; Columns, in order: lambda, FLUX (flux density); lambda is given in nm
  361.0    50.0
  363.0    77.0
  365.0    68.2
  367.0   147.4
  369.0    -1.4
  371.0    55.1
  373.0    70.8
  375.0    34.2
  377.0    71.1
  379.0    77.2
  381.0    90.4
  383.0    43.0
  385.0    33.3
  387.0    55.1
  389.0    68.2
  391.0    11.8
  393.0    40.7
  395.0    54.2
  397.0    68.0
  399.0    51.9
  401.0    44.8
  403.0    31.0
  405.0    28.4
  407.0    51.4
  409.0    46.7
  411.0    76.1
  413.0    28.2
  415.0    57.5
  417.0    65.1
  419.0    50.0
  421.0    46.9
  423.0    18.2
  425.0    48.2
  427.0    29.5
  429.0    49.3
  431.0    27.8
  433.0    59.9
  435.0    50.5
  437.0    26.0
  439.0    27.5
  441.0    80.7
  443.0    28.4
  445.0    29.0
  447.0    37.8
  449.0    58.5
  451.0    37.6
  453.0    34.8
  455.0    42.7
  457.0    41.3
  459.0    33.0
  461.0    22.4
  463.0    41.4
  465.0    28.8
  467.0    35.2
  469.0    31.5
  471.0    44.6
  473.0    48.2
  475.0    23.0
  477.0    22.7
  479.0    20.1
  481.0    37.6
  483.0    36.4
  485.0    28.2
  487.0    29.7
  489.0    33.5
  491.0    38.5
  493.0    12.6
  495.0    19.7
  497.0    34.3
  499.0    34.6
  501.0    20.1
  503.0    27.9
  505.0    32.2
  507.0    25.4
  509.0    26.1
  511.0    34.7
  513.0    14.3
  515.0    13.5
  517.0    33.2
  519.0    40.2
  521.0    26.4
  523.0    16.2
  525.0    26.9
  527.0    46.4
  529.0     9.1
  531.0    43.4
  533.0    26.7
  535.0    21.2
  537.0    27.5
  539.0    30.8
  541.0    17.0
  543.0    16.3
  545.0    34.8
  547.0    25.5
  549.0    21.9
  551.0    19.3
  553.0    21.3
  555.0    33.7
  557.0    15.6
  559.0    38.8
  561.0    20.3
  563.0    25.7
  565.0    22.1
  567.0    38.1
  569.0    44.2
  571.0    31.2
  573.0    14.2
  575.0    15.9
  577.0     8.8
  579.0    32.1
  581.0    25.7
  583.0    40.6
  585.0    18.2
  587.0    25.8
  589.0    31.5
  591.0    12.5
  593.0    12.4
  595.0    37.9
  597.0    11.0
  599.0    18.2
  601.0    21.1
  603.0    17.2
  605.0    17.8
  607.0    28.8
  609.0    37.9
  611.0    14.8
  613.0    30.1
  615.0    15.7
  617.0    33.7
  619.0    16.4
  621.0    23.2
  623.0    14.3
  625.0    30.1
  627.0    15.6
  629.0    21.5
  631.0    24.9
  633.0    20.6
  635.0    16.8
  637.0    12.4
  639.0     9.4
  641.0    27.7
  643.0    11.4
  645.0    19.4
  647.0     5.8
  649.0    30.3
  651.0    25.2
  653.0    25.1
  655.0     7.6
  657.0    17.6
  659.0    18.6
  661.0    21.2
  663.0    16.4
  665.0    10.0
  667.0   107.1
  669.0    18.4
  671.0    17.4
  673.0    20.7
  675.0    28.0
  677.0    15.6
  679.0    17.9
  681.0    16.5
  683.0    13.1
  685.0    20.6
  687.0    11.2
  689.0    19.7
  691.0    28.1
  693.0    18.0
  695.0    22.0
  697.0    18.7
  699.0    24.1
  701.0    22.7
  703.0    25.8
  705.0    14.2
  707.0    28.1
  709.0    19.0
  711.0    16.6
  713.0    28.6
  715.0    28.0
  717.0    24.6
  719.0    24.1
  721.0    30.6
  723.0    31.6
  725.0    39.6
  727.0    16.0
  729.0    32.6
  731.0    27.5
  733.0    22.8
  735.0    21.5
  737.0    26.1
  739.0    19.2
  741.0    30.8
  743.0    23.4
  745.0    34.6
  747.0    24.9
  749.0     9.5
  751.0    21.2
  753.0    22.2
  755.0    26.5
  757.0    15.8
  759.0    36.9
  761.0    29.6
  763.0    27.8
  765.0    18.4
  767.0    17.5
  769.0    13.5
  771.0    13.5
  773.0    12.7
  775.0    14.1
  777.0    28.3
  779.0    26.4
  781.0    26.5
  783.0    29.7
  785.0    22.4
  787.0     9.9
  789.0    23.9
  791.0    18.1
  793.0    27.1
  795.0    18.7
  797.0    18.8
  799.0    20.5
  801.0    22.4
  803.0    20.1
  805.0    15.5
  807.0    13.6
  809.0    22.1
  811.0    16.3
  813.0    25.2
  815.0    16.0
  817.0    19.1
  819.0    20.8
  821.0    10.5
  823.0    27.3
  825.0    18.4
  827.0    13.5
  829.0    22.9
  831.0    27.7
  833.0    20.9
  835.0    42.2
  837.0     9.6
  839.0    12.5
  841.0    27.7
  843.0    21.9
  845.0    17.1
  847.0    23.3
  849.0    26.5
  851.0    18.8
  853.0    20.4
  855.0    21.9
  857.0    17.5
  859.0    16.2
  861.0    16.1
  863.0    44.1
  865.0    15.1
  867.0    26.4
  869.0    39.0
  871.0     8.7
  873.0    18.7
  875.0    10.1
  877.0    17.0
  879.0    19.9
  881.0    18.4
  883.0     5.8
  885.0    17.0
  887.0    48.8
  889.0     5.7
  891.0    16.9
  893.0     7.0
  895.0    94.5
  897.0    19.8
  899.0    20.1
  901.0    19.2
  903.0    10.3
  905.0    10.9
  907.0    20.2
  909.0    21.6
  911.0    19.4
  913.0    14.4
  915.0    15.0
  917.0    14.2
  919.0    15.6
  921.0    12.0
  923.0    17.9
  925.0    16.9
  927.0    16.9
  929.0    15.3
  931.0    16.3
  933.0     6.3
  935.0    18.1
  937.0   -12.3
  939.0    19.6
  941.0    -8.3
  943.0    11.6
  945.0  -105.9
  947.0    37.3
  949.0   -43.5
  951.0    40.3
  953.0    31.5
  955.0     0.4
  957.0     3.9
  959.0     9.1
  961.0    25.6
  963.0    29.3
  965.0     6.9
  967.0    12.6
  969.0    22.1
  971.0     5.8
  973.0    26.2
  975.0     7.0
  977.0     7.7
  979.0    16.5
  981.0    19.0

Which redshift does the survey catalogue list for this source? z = 0.79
